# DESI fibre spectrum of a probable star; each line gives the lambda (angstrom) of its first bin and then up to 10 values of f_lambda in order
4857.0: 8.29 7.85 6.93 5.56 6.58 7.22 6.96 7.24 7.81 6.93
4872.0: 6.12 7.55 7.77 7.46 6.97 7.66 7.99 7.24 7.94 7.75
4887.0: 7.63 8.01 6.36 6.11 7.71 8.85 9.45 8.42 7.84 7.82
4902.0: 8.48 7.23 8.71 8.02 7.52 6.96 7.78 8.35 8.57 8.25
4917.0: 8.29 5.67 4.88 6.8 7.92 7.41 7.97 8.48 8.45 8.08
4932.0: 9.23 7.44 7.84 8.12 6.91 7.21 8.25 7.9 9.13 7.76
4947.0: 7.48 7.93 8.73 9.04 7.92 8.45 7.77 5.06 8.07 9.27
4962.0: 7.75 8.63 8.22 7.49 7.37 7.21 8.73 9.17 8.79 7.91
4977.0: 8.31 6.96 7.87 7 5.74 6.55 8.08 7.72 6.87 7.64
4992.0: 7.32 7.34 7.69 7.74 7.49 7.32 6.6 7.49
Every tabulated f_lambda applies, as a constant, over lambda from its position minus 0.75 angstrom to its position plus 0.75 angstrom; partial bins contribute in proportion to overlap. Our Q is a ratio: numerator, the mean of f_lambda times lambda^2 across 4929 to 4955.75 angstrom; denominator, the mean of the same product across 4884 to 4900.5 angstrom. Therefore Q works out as 1.06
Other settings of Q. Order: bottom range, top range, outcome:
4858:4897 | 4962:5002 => 1.08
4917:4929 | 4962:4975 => 1.16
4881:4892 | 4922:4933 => 1.13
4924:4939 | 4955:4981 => 1.01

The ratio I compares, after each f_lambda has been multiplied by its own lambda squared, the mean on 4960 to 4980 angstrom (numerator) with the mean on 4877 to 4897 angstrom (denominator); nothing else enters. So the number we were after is 1.09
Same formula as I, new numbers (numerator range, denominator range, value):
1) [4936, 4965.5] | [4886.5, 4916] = 1.03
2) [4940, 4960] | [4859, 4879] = 1.17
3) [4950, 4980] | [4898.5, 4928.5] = 1.07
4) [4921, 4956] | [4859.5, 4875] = 1.19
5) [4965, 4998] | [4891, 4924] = 1.02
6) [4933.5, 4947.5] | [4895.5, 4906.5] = 0.97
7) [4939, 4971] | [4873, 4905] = 1.05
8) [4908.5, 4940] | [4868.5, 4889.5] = 1.04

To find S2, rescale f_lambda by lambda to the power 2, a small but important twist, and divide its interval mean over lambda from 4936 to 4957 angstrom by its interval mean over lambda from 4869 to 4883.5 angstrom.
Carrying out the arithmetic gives 1.12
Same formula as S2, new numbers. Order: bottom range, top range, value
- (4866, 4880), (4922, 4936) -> 1.14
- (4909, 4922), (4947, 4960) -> 1.10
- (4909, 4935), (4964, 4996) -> 1.02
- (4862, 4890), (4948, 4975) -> 1.14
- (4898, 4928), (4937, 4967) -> 1.06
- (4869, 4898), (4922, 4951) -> 1.08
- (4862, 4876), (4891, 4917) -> 1.15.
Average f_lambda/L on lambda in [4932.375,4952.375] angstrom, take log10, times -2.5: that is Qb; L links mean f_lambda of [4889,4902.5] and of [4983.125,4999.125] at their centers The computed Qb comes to -0.05 mag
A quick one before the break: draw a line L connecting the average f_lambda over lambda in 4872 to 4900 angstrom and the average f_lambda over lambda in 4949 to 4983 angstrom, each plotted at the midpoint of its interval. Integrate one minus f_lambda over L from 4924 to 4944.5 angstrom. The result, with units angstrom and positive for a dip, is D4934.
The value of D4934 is -0.5 angstrom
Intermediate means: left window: 7.66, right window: 7.94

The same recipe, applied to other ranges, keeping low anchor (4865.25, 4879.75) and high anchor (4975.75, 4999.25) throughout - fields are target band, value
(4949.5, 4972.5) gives -2.1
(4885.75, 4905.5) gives -1.7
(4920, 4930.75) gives -0.5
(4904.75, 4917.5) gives -1.3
